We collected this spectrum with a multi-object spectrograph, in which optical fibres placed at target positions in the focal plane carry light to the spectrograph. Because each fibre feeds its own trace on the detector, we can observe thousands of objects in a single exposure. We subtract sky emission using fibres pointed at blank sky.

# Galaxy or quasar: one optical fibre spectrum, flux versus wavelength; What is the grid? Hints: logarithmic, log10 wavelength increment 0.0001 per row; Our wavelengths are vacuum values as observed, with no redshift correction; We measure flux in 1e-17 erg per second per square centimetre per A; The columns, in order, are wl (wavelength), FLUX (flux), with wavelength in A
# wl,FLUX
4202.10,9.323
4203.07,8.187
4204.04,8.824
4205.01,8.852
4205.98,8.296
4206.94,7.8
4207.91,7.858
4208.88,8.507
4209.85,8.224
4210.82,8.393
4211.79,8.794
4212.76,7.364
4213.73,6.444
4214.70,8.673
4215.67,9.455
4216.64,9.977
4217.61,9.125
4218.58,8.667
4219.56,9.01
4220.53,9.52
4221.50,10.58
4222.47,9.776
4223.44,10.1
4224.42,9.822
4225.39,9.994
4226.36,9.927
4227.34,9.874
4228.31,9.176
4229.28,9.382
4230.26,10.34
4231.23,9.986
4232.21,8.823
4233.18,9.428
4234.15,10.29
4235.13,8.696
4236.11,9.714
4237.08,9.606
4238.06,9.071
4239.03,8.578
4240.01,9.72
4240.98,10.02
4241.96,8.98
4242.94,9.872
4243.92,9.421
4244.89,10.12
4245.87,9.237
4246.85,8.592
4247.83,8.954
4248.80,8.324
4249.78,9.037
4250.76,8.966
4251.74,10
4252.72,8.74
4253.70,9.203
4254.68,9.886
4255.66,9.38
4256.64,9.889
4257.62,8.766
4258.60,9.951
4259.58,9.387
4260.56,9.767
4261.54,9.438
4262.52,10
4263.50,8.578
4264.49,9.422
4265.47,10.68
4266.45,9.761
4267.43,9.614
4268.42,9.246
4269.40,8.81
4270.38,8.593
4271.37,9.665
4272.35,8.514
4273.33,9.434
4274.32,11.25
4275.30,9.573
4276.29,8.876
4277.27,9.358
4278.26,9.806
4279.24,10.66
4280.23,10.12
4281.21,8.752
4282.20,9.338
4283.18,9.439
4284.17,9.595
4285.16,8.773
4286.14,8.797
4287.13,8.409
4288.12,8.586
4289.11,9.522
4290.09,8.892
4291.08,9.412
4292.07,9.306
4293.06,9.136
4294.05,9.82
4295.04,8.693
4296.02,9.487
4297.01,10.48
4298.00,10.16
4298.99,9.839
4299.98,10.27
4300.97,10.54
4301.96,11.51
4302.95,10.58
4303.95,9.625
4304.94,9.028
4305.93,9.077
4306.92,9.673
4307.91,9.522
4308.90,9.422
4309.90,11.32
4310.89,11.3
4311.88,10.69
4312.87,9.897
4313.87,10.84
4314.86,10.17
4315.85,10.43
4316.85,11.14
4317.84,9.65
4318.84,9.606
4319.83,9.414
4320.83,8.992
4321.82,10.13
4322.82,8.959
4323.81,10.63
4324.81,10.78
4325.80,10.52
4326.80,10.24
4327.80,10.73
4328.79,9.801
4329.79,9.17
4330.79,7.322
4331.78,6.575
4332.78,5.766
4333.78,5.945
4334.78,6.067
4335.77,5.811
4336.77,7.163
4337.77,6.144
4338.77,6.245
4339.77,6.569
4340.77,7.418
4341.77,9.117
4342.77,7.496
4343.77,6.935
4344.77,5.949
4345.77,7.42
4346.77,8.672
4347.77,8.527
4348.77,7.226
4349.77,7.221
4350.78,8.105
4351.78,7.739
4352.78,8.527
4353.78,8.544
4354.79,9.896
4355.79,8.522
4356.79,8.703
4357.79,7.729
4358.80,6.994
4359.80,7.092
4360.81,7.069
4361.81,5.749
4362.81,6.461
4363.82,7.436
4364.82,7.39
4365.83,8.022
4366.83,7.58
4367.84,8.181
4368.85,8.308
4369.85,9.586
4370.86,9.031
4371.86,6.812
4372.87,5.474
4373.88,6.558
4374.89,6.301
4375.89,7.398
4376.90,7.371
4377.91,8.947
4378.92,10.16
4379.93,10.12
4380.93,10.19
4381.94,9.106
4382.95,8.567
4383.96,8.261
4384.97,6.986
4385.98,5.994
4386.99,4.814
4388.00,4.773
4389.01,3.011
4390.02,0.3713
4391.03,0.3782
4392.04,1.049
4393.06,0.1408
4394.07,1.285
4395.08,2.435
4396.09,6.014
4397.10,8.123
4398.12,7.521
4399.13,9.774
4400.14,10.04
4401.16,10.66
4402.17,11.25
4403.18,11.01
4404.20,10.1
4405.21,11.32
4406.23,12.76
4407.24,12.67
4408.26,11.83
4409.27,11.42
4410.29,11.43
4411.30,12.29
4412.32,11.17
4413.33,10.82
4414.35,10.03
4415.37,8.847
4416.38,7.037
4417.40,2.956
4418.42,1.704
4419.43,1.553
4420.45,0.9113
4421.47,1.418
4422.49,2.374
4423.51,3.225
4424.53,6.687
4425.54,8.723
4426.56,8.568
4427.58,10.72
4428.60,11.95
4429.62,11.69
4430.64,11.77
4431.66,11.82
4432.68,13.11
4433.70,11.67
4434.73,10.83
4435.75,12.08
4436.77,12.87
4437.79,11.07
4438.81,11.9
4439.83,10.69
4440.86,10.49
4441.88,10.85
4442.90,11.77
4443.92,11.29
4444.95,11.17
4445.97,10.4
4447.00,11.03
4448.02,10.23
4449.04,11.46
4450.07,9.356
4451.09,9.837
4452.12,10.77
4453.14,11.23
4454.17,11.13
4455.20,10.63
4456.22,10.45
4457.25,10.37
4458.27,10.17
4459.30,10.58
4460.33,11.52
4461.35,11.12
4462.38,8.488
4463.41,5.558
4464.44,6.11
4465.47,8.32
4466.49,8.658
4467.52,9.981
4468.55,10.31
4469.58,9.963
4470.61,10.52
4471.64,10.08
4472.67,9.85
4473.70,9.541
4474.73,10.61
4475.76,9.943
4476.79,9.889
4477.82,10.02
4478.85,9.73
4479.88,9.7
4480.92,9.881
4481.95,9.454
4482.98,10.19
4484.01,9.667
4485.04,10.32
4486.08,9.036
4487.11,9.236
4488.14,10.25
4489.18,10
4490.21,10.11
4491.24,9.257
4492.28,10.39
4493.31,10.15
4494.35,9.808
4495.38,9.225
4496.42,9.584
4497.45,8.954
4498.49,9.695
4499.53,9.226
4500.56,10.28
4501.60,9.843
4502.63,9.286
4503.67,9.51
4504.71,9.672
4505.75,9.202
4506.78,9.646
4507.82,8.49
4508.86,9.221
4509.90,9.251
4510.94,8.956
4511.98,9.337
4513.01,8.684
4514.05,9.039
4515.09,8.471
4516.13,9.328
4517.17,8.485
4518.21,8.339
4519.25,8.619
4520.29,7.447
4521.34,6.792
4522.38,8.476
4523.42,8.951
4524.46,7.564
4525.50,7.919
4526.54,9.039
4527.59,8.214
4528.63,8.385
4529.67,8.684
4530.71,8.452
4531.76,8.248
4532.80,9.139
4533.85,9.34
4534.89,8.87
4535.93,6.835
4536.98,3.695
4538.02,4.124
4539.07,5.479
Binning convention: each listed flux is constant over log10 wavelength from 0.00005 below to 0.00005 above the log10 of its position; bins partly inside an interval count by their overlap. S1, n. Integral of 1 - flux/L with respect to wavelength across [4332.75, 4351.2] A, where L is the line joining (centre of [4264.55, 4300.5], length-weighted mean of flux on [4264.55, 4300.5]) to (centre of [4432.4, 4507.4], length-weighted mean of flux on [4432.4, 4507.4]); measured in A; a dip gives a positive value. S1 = 5.0 A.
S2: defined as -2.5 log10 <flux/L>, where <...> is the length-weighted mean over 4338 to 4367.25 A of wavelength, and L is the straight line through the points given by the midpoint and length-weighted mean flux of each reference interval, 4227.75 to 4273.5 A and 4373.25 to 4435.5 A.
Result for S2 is 0.10 mag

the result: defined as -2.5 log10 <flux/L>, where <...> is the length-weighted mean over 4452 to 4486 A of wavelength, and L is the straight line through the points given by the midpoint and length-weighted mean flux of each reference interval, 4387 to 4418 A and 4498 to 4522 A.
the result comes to -0.158 mag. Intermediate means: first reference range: 7.69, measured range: 9.82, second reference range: 8.99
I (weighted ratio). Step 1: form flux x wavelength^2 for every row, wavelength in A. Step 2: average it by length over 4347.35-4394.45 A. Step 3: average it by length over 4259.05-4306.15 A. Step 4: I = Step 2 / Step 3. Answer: 0.8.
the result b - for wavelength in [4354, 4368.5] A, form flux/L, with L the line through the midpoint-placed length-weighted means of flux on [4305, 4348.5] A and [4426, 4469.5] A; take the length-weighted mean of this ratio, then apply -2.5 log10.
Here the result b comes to 0.21 mag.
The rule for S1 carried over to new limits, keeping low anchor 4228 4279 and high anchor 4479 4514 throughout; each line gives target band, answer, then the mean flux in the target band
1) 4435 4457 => -3.34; 11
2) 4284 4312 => -0.72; 9.69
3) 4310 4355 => 4.23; 8.58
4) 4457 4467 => 0.51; 9.06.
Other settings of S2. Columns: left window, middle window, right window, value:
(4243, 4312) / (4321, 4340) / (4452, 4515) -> 0.17 mag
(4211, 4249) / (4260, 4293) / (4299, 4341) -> -0.02 mag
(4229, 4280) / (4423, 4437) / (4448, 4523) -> -0.09 mag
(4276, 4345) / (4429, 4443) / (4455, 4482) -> -0.21 mag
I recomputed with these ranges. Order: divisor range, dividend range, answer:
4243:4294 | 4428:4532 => 1.15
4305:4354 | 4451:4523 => 1.18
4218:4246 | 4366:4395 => 0.70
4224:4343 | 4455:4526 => 1.11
